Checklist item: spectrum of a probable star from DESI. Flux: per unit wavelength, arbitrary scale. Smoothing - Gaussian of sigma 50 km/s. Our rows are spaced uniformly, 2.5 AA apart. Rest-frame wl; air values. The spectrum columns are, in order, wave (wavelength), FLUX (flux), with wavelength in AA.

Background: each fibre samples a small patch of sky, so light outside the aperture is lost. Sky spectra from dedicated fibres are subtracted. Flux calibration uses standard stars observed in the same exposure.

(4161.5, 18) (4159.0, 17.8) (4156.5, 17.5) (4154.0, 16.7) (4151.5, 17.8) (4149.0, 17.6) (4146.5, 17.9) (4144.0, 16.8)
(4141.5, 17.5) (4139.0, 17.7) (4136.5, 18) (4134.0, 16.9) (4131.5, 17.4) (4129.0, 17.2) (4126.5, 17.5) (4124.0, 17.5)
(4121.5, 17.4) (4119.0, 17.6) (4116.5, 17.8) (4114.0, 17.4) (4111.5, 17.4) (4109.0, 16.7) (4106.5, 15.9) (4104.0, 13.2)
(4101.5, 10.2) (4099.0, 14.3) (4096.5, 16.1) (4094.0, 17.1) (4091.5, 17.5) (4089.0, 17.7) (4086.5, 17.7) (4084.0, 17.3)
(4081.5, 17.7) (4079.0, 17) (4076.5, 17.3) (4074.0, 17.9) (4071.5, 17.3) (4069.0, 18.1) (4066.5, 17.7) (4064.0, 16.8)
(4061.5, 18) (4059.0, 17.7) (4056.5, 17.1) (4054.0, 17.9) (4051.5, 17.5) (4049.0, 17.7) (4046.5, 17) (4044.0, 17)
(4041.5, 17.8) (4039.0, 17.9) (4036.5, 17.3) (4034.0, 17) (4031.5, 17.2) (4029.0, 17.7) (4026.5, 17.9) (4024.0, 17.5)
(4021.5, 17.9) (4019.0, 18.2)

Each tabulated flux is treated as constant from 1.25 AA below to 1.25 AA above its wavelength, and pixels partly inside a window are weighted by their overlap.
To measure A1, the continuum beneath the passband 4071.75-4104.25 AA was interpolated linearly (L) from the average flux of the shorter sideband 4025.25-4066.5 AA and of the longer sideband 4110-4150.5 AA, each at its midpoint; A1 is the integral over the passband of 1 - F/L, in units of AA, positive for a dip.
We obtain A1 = 2.08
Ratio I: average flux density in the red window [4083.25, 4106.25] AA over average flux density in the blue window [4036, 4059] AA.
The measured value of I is 0.9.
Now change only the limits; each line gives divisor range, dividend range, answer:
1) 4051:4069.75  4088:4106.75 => 0.86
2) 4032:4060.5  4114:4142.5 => 1.00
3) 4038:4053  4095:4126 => 0.92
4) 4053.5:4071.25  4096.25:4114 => 0.85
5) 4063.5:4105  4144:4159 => 1.06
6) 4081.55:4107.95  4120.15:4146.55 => 1.10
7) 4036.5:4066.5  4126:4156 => 1.00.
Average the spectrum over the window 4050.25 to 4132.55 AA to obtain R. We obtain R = 16.9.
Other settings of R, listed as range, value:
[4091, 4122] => 16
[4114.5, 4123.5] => 17.6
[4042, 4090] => 17.5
